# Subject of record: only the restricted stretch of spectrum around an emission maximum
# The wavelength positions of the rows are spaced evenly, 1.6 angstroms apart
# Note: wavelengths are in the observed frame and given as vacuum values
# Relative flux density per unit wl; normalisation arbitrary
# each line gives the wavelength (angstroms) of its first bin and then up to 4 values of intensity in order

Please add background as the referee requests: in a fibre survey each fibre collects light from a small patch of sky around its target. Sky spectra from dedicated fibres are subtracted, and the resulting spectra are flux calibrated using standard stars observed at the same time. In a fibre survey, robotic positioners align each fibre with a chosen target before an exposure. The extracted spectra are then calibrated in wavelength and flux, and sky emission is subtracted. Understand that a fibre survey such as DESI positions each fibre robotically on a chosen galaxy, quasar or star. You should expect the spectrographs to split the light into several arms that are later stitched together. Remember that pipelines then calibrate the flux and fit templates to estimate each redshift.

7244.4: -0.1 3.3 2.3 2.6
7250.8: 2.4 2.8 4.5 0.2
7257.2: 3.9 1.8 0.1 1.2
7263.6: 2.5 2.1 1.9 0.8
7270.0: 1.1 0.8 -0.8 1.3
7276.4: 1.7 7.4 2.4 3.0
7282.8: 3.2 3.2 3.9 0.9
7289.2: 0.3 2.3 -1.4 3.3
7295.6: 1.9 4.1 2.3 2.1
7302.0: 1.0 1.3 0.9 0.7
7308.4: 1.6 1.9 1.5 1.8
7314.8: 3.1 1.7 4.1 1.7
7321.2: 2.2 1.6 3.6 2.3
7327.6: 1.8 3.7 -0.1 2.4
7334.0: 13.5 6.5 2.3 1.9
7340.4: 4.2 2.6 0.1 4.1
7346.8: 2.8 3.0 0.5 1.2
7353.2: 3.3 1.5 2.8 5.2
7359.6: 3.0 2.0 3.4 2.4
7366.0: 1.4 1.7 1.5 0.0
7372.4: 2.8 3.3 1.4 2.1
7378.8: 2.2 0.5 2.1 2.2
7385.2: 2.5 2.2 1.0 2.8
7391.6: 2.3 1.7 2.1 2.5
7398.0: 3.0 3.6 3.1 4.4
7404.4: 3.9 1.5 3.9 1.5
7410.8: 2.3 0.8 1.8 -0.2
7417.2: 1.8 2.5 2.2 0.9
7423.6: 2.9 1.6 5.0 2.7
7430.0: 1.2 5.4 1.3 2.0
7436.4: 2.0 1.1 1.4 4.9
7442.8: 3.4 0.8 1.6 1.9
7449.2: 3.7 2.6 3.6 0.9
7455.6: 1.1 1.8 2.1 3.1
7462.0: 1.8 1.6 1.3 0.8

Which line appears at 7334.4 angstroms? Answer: H-alpha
